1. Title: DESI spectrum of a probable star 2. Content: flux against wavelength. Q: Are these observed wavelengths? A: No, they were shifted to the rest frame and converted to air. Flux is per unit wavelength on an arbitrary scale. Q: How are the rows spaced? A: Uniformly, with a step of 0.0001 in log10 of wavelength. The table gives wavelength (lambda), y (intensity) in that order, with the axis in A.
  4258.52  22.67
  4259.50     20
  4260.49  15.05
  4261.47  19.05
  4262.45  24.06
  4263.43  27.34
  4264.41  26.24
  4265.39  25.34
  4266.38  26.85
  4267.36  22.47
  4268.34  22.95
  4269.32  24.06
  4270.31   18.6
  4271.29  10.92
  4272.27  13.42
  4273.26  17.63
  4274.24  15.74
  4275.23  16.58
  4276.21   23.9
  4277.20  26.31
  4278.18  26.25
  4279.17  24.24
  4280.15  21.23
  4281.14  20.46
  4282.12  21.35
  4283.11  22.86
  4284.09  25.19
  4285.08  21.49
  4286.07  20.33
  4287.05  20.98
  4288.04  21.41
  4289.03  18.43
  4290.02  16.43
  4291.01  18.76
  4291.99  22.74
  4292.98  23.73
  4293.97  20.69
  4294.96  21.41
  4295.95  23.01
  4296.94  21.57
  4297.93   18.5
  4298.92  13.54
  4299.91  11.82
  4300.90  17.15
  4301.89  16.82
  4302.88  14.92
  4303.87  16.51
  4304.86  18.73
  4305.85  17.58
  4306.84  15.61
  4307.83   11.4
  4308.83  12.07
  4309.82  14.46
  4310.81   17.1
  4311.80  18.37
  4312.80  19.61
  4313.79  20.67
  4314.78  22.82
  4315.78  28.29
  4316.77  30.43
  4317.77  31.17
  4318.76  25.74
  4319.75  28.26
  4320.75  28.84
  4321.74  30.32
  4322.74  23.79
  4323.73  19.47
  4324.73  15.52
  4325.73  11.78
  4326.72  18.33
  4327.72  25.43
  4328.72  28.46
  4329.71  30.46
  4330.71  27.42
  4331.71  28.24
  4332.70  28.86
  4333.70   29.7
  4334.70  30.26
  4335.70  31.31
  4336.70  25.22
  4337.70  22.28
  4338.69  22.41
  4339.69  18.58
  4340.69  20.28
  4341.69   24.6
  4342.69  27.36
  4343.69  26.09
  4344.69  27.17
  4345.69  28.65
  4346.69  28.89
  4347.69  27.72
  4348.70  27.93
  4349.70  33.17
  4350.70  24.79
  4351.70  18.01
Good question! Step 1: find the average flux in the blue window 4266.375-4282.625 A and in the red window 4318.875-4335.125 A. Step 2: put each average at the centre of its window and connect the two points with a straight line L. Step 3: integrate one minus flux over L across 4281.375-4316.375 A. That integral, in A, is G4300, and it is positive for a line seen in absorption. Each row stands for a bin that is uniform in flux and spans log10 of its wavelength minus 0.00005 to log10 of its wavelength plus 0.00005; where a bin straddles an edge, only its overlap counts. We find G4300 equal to 5.6 A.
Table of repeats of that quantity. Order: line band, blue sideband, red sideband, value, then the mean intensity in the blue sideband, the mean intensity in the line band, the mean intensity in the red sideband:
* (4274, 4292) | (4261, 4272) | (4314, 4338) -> 1.5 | 22.4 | 21.3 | 25.9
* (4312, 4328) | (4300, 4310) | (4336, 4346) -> -3.9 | 15.4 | 23.6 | 24.3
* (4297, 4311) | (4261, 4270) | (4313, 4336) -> 5.3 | 24.2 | 15.6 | 25.8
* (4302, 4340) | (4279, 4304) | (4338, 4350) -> 1.2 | 19.8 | 22.6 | 25.9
